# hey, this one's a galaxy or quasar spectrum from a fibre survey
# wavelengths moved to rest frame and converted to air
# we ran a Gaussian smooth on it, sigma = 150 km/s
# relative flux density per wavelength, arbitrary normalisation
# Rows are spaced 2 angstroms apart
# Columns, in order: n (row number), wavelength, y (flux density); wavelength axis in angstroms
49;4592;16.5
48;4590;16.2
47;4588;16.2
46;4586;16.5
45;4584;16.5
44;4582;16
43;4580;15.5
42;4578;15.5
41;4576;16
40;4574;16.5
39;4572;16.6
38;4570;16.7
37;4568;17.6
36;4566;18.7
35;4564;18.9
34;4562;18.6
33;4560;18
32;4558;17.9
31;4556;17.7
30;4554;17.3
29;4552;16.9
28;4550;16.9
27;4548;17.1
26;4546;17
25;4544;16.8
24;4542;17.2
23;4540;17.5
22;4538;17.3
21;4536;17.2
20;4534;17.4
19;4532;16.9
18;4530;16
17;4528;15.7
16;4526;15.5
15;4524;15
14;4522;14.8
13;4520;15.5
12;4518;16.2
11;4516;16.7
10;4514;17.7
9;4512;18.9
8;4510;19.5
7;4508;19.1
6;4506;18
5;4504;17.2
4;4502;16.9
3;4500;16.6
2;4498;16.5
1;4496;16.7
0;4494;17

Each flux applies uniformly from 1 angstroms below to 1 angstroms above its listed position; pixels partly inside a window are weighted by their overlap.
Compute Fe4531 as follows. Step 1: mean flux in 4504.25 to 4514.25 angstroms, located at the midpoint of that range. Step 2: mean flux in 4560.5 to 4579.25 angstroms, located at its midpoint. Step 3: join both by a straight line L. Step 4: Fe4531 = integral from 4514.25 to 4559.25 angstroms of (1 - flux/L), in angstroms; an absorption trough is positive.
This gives 3.2 angstroms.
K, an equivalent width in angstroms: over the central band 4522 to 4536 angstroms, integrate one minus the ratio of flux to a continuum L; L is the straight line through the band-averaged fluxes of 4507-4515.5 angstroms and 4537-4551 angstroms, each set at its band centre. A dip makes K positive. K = 1.4 angstroms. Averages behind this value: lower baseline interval 18.7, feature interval 16.1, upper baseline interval 17.1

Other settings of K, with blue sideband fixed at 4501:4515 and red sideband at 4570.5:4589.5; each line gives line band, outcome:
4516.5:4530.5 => 1.7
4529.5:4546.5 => 0.3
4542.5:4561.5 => -0.4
